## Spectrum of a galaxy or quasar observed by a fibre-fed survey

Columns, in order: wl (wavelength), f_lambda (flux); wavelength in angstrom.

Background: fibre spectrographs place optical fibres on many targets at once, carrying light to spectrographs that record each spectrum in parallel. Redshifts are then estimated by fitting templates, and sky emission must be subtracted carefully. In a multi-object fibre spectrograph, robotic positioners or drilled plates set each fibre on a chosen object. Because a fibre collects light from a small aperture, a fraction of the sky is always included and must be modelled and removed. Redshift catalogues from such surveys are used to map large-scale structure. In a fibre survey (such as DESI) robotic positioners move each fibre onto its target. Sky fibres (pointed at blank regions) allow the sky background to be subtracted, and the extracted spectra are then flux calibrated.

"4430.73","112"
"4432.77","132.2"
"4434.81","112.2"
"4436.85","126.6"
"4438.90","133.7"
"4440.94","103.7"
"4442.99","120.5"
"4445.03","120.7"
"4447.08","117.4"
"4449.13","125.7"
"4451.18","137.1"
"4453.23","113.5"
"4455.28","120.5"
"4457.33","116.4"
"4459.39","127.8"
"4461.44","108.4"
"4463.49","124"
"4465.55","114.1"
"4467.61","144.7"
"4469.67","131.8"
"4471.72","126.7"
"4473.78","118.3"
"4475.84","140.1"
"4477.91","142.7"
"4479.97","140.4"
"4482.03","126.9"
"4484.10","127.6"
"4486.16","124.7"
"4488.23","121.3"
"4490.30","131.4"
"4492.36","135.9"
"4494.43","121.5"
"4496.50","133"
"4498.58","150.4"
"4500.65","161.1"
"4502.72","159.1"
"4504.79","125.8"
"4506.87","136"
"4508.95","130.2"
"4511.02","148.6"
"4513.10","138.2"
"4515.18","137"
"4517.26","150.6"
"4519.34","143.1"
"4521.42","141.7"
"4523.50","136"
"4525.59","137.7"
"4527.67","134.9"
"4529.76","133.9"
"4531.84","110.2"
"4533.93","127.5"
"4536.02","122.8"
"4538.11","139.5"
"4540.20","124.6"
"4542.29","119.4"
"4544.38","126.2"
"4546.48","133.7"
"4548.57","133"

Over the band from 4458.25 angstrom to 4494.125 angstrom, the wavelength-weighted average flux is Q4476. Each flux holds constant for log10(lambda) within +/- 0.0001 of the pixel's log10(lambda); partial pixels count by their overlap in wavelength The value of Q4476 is 128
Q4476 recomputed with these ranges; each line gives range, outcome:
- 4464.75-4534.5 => 135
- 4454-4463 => 119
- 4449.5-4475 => 124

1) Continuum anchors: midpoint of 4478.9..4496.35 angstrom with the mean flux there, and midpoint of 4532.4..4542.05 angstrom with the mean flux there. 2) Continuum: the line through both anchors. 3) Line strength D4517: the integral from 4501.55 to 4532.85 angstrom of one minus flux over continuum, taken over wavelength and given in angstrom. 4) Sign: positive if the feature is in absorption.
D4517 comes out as -2.43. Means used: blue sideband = 129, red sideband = 127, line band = 138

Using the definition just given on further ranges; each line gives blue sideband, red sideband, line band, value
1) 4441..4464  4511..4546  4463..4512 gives -3.0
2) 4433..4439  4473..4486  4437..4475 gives 1.5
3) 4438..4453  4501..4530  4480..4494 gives 0.4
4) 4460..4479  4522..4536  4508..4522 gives -1.3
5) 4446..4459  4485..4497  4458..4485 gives -0.8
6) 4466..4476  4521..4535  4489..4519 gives -2.0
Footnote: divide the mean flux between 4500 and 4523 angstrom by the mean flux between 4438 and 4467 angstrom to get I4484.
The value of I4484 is 1.2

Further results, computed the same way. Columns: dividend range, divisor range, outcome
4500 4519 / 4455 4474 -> 1.15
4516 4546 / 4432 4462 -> 1.09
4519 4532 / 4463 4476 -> 1.06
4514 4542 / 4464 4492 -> 1.03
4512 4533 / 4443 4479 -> 1.09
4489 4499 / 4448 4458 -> 1.08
